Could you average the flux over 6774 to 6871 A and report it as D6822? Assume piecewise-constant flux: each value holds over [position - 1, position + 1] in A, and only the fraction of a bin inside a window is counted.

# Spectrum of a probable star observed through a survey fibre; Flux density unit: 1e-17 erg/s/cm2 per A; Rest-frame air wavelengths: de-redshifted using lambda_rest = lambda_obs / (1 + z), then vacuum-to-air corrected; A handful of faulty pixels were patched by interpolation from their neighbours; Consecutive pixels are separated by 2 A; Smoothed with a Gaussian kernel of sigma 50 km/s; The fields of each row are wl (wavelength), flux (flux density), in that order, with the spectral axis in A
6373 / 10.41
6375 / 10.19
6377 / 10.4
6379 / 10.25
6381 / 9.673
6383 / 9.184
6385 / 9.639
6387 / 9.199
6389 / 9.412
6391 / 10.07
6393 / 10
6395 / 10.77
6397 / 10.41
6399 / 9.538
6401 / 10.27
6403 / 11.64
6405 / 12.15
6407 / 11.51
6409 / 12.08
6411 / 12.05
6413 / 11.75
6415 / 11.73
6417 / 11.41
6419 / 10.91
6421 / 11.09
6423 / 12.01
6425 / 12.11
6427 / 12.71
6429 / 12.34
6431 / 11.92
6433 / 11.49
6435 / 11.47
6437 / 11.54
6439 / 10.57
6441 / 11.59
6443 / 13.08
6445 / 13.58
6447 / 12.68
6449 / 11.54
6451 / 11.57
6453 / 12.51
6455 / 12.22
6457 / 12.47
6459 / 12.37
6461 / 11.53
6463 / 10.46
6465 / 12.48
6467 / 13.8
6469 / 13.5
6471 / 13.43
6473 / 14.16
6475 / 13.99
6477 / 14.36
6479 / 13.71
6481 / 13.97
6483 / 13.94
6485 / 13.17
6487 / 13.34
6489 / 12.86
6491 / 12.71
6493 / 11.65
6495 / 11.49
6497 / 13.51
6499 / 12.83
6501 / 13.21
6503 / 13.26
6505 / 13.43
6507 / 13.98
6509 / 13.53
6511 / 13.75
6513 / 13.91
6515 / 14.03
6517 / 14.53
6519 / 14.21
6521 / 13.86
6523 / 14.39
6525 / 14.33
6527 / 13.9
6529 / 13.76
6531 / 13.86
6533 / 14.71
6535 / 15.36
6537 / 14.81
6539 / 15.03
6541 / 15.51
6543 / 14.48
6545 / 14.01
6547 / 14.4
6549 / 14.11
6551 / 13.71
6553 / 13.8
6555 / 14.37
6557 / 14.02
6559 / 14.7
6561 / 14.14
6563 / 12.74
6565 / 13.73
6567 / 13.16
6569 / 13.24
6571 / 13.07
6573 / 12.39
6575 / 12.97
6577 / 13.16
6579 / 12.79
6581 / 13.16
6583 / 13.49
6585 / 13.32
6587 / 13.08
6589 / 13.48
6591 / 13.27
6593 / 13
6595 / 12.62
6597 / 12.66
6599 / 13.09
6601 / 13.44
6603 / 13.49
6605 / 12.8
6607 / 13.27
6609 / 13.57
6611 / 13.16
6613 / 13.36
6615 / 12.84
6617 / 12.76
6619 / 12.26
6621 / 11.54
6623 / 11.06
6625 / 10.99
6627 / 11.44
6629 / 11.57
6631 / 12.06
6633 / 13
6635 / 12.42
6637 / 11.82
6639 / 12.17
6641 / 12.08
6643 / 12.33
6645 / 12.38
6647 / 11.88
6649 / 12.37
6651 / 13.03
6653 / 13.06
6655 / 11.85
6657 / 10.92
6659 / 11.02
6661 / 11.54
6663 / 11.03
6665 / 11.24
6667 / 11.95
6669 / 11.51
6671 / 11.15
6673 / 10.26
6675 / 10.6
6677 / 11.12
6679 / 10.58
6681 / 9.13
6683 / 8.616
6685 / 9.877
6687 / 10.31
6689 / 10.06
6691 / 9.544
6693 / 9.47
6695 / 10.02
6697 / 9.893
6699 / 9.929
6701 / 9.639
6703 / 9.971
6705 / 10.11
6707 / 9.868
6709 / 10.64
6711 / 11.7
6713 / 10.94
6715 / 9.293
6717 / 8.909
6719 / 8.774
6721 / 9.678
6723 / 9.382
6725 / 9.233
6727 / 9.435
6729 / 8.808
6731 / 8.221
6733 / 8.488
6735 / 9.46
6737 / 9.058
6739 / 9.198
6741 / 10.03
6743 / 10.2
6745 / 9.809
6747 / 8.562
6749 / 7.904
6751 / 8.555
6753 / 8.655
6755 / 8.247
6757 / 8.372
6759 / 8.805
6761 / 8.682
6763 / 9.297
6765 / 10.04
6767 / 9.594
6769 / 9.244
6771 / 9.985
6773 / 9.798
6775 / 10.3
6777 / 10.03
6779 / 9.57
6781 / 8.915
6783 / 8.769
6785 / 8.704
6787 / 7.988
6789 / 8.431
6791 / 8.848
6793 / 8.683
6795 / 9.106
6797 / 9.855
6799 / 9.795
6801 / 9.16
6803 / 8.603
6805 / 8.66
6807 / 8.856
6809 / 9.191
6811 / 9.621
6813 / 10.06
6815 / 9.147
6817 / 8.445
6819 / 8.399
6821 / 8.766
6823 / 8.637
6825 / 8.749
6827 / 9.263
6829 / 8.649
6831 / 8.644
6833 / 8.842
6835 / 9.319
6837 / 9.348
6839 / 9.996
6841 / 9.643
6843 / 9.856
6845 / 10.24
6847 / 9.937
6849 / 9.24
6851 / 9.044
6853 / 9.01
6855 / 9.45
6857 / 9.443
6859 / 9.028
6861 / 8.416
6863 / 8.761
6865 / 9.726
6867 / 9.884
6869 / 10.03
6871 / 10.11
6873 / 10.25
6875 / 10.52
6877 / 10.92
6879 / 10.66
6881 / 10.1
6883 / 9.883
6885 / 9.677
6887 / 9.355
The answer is 9.2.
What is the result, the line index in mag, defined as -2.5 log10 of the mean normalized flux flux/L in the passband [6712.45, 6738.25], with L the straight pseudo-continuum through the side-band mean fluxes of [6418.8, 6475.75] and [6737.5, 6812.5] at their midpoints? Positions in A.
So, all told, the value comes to 0.051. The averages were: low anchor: 12.3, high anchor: 9.14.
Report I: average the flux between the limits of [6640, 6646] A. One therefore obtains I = 12.3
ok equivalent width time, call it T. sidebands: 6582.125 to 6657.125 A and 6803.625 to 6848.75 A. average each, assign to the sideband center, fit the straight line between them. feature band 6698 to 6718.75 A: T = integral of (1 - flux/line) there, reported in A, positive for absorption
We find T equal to 2.0 A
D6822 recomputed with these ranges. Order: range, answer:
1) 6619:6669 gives 11.9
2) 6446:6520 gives 13.1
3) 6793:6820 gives 9.13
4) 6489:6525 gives 13.4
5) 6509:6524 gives 14.1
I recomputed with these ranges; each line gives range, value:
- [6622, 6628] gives 11.2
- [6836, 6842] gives 9.66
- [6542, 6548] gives 14.3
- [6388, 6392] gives 9.74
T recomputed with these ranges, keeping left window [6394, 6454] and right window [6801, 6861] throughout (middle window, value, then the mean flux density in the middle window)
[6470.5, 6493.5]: -4.41 A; 13.5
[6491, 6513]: -3.74 A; 13.1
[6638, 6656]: -3.59 A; 12.3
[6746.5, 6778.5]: 1.45 A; 9.15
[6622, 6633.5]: -1.34 A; 11.6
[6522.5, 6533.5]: -3.09 A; 14.1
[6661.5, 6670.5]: -1.10 A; 11.4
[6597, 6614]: -4.33 A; 13.2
